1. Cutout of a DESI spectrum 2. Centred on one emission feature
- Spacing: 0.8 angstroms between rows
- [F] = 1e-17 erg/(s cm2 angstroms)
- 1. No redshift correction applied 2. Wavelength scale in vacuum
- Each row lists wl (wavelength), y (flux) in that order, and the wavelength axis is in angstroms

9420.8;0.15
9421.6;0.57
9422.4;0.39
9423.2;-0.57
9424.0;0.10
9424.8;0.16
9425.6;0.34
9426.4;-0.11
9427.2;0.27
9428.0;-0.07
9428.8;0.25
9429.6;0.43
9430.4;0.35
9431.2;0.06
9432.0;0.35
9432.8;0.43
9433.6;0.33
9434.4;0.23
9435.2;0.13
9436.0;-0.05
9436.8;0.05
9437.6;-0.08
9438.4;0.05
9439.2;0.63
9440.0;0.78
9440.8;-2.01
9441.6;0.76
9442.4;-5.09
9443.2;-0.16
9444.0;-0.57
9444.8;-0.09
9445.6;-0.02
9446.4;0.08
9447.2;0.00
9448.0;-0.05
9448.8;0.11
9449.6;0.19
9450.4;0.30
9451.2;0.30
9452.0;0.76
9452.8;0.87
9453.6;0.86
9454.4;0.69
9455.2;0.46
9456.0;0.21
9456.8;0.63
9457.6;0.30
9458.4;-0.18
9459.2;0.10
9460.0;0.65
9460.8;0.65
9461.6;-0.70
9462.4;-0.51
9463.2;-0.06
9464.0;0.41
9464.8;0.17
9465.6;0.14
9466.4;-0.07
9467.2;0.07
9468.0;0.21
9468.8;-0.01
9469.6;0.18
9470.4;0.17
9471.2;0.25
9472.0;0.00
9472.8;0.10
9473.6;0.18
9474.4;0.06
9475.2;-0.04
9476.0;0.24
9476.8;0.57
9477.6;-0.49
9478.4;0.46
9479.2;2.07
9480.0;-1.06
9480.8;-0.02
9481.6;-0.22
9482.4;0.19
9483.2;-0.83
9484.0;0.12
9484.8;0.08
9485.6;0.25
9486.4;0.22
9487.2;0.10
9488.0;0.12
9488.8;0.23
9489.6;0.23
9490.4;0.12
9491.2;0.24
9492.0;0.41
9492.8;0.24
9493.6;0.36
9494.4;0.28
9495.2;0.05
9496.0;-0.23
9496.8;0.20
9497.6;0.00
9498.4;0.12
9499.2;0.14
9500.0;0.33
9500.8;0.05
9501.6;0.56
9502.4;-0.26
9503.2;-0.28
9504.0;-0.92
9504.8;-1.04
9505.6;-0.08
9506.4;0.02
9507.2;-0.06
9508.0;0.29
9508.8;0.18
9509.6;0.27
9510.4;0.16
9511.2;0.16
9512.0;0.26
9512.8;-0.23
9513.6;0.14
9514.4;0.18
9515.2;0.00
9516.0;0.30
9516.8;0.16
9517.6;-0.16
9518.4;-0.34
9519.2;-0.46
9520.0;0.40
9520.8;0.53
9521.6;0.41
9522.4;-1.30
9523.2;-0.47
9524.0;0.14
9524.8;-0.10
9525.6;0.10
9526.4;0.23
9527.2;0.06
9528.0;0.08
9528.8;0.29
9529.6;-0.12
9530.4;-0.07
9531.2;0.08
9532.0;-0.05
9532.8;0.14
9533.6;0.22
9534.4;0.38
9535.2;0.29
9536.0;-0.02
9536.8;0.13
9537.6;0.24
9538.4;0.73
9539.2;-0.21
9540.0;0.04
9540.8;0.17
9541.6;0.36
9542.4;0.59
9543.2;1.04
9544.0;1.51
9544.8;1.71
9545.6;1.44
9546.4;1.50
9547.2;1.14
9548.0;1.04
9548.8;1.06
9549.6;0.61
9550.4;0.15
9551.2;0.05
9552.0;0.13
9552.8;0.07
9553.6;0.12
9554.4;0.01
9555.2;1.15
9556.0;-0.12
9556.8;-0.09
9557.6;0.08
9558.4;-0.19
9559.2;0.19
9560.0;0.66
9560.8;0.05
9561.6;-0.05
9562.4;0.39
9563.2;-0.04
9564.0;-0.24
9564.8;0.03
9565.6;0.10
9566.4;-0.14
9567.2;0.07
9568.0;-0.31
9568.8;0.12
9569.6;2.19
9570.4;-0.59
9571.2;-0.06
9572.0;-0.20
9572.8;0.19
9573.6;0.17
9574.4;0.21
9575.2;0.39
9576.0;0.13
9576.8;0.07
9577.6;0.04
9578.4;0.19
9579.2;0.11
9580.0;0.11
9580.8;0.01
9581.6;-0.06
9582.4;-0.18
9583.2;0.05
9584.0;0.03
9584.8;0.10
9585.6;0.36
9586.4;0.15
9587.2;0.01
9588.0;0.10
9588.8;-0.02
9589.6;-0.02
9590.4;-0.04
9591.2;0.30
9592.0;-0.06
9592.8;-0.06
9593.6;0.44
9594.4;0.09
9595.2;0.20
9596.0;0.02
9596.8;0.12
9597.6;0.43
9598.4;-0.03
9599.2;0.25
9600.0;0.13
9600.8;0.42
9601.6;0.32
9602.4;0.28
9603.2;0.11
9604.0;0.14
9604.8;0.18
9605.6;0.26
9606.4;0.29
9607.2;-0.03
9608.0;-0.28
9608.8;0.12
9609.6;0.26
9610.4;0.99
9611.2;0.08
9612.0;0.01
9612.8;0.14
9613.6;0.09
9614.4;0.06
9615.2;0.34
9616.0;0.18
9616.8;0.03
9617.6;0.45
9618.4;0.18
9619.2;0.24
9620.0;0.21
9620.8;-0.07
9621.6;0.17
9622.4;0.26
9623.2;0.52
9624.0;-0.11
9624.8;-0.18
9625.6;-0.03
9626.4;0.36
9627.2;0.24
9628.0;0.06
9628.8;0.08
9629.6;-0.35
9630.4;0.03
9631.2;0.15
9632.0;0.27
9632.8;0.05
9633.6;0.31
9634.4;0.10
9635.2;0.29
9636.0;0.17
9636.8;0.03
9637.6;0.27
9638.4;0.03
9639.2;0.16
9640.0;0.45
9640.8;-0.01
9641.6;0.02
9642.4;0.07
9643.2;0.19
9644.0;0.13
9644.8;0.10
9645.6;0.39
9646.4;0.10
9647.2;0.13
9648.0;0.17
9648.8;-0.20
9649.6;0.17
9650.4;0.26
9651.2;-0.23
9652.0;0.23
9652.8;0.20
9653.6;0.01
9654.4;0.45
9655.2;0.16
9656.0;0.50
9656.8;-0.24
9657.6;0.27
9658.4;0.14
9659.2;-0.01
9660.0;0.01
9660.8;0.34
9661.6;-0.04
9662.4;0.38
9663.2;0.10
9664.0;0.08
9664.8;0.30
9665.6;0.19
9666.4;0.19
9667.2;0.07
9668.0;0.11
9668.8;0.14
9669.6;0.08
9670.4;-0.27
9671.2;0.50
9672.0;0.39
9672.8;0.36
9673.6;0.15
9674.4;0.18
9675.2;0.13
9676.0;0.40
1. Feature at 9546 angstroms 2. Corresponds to [O III] 5007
